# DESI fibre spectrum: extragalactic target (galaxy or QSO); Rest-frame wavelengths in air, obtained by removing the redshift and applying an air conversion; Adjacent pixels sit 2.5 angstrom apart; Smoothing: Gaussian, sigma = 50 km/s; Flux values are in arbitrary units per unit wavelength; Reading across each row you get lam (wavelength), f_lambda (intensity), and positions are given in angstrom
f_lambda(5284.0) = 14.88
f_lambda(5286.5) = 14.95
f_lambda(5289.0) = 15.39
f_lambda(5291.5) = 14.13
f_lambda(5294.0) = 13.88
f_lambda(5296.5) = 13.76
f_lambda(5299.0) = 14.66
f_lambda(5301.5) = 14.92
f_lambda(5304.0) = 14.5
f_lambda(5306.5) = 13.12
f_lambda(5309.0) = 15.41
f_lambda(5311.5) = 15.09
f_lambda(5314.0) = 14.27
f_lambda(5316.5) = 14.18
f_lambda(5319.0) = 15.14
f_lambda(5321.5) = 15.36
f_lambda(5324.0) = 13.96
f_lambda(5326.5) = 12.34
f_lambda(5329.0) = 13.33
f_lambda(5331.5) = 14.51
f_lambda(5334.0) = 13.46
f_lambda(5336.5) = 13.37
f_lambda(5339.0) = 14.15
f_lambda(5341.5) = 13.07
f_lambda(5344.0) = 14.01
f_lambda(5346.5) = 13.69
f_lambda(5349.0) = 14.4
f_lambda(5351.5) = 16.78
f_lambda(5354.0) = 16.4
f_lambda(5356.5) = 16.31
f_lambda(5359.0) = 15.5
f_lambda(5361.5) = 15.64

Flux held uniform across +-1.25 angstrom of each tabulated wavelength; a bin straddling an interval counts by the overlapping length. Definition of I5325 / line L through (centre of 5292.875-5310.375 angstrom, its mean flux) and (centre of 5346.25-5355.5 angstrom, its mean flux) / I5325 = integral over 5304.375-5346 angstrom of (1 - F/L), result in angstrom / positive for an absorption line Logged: 2.34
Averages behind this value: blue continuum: 14.3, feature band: 14.1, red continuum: 15.5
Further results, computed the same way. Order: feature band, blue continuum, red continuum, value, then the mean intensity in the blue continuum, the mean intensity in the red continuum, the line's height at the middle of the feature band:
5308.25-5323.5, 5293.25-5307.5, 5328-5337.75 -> -1.00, 14.2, 13.7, 13.9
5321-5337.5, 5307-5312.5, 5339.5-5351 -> 0.86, 15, 14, 14.4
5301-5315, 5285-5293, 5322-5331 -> -0.40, 14.8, 13.5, 14.1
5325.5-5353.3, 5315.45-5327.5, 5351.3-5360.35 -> 2.33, 14.2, 16.2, 15.2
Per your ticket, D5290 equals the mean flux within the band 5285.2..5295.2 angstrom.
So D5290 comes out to 14.6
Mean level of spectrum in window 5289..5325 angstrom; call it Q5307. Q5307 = 14.5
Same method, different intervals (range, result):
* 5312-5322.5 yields 14.7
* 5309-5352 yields 14.2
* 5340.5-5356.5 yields 14.9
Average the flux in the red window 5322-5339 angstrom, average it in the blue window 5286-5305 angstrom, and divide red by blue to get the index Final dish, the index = 0.94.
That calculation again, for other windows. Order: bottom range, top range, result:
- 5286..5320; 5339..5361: 1.03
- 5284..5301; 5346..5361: 1.08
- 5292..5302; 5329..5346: 0.96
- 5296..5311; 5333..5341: 0.94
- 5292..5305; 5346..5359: 1.09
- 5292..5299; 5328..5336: 0.98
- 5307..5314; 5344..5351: 0.97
